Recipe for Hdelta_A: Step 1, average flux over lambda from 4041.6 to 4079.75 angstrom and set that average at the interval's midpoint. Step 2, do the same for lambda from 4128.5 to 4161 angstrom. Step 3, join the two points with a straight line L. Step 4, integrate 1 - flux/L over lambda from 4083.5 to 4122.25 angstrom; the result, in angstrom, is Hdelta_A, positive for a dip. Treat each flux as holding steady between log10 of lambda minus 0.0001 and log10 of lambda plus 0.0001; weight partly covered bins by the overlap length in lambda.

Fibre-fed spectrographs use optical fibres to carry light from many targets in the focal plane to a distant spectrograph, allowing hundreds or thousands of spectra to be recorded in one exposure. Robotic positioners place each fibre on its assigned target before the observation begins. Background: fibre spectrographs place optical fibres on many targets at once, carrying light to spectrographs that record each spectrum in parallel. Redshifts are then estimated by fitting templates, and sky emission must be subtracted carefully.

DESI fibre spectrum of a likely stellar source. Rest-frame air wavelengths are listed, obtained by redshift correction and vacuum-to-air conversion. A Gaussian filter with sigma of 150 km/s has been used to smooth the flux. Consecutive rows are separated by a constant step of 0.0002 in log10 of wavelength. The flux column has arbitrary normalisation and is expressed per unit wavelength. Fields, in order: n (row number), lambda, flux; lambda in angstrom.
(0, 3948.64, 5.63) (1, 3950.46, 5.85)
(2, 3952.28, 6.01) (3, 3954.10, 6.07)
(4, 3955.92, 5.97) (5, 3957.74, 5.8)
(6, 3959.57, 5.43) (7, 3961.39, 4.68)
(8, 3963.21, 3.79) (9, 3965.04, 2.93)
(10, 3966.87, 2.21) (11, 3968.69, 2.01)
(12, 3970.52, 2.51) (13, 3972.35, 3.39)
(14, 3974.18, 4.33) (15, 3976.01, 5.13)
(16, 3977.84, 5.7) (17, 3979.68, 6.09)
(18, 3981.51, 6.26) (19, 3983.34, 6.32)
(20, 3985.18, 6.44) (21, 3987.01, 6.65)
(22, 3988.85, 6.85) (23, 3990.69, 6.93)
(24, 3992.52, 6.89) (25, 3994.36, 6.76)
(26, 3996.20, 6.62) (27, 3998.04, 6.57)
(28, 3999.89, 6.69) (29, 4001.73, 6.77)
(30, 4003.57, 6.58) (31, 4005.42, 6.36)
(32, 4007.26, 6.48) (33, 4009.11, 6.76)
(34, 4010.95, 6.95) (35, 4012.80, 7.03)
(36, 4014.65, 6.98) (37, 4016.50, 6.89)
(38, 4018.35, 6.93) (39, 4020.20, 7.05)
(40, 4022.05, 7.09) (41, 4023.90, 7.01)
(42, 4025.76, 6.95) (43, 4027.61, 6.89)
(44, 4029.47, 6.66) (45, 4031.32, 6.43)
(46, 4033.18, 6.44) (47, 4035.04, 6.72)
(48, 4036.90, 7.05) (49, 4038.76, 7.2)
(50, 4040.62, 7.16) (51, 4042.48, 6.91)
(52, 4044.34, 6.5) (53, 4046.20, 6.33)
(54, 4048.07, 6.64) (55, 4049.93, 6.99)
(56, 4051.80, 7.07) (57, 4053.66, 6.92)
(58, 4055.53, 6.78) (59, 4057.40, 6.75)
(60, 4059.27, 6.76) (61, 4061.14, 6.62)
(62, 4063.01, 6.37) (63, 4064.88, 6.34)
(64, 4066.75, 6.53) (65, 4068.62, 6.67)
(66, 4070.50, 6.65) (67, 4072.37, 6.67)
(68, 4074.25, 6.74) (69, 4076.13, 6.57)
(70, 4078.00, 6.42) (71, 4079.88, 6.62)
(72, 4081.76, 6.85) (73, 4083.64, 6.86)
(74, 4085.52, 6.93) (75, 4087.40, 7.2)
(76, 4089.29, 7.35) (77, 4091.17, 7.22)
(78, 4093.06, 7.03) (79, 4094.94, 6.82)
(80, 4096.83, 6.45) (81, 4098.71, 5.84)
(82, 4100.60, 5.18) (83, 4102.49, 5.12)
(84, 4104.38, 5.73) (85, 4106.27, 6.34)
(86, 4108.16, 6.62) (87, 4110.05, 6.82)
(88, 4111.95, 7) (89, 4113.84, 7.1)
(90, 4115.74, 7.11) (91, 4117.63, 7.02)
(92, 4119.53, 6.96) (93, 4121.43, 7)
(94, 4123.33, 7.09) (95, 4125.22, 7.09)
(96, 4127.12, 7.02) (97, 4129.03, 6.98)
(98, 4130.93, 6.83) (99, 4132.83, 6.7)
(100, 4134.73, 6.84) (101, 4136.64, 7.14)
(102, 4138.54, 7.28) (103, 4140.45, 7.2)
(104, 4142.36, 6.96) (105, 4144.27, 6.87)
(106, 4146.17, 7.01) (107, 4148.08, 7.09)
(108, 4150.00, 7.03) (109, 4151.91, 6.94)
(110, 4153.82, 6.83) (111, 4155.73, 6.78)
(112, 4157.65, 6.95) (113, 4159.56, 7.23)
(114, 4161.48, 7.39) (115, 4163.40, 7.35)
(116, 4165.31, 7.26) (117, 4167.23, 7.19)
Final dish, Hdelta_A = 1.0 angstrom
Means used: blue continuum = 6.66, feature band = 6.65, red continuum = 6.99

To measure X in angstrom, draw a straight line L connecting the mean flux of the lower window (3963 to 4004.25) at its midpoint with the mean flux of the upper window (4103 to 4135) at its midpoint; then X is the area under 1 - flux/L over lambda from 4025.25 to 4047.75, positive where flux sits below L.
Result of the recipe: -3.0 angstrom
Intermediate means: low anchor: 5.43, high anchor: 6.82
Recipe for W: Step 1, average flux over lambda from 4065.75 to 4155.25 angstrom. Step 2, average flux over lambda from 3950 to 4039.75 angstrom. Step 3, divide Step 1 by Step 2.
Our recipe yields 1.13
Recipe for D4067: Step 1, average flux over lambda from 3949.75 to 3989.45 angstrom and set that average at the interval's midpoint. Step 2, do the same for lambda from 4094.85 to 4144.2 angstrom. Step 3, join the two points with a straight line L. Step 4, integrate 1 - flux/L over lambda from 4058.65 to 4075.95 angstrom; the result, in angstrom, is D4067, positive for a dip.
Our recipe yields -1.4 angstrom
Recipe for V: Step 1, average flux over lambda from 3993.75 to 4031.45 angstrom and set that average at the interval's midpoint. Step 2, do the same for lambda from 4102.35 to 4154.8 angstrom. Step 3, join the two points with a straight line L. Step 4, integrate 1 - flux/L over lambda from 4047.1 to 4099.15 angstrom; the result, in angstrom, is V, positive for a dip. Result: 0.67 angstrom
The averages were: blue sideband 6.79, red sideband 6.87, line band 6.75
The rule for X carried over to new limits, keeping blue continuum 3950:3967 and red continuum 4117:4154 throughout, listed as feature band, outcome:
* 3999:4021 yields -4.9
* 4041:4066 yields -2.7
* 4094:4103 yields 0.9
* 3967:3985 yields 2.0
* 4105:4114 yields 0.0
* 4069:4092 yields -1.7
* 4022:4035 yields -2.2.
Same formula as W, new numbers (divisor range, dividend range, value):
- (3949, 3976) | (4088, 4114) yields 1.47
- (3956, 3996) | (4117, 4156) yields 1.36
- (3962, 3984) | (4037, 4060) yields 1.63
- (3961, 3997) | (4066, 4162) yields 1.32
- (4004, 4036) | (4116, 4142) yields 1.03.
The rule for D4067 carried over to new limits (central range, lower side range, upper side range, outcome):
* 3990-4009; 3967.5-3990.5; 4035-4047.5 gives -3.2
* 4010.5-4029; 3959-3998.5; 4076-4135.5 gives -4.2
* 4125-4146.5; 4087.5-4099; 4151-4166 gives 0.1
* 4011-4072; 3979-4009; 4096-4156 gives -1.3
